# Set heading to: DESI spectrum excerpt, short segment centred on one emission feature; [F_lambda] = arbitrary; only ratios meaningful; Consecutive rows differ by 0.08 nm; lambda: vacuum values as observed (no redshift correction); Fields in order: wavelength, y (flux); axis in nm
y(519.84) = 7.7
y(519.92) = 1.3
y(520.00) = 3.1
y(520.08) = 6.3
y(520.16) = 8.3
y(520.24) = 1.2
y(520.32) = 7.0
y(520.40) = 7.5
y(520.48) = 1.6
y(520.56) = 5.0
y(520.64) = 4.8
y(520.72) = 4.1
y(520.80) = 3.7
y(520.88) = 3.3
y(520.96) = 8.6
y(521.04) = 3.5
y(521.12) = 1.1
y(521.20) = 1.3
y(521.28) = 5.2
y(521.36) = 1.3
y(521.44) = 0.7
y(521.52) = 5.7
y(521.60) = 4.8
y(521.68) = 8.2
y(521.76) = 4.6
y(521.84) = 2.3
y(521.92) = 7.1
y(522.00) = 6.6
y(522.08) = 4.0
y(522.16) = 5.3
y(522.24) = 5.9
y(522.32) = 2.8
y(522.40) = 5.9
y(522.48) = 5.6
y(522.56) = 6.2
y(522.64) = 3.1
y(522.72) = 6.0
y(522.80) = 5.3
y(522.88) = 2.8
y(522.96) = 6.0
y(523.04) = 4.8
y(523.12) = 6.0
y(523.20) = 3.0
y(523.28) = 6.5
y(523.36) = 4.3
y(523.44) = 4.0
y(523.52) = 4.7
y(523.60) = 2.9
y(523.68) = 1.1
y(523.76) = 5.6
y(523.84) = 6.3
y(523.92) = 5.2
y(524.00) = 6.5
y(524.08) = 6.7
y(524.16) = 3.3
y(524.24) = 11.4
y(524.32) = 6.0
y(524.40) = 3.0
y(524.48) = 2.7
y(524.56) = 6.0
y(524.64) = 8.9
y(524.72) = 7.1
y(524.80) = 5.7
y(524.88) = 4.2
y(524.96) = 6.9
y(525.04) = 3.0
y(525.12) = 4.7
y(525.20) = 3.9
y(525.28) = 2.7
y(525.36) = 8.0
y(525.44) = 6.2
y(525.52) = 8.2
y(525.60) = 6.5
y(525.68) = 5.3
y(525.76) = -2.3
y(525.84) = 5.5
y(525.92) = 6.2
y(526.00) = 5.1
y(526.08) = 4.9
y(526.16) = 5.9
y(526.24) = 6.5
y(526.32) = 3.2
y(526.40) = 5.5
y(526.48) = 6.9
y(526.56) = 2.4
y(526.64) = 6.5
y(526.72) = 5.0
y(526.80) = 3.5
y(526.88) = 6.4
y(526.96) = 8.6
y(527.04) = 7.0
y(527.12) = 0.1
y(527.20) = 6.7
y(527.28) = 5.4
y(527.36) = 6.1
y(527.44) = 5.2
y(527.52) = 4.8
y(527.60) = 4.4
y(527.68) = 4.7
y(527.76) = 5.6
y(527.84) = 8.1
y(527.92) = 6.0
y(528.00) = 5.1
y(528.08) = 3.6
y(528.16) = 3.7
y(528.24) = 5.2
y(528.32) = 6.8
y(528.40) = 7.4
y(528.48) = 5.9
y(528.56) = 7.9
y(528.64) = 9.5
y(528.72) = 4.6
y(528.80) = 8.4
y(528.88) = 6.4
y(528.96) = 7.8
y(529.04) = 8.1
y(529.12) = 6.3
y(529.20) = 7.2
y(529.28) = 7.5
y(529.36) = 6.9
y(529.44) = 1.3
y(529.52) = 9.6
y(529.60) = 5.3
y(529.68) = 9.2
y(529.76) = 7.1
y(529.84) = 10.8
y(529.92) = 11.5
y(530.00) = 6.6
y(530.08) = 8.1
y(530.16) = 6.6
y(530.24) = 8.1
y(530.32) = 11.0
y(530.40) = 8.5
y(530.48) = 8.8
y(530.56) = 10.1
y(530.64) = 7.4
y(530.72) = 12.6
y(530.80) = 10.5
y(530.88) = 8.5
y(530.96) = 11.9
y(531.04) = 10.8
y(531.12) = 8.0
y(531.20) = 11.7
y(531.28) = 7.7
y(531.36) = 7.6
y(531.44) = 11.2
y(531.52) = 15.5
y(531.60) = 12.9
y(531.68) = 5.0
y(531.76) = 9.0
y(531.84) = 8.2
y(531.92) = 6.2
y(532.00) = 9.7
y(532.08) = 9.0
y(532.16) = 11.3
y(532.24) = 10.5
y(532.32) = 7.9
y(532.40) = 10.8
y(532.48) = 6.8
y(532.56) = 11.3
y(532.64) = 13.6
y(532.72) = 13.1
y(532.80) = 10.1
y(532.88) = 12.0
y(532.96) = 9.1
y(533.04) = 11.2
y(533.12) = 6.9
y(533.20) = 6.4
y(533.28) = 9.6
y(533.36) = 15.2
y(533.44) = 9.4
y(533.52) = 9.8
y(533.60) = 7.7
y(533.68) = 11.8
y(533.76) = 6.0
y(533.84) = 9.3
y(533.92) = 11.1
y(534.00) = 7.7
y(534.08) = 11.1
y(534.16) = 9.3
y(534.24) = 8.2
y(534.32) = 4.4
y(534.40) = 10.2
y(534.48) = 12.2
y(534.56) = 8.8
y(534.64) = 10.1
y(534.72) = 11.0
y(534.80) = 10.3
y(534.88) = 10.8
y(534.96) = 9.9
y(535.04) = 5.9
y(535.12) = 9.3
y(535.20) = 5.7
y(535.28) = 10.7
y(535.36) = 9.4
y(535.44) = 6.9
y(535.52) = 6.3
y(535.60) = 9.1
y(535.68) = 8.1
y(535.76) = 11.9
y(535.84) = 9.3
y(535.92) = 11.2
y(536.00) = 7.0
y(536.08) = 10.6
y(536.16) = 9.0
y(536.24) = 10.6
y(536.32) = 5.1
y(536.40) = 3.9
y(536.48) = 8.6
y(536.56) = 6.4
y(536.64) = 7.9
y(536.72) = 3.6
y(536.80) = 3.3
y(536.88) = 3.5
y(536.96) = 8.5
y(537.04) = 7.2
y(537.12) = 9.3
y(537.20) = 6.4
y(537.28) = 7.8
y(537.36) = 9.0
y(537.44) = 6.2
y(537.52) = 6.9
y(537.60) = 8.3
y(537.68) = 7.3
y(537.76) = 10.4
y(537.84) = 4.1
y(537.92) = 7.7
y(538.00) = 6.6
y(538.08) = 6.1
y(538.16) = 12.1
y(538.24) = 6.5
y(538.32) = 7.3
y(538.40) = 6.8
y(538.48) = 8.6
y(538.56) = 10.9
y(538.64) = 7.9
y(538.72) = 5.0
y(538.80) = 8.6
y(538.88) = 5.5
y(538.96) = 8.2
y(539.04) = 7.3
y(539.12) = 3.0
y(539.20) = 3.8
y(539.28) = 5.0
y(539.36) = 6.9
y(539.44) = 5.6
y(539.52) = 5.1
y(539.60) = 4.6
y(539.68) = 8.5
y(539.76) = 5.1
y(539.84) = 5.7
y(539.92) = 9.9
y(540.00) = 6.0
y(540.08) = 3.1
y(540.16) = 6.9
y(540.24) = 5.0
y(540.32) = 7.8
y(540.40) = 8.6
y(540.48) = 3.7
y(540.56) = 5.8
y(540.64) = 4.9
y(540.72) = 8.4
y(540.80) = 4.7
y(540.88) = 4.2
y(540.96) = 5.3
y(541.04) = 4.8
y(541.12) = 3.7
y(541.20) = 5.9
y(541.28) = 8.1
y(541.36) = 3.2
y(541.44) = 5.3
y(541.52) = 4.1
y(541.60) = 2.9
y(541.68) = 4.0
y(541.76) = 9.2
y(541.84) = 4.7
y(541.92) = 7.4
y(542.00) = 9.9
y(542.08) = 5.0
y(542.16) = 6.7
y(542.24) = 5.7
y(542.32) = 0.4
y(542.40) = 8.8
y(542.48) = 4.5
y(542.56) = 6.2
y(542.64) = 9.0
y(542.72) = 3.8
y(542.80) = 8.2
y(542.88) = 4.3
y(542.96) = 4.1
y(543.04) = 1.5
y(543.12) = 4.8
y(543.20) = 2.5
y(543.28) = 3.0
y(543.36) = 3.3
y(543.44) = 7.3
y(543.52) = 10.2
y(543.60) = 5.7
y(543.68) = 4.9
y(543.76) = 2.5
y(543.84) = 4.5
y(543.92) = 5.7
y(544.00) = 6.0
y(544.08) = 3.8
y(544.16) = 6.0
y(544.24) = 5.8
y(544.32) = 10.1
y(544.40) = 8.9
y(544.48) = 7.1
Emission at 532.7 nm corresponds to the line Mg II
